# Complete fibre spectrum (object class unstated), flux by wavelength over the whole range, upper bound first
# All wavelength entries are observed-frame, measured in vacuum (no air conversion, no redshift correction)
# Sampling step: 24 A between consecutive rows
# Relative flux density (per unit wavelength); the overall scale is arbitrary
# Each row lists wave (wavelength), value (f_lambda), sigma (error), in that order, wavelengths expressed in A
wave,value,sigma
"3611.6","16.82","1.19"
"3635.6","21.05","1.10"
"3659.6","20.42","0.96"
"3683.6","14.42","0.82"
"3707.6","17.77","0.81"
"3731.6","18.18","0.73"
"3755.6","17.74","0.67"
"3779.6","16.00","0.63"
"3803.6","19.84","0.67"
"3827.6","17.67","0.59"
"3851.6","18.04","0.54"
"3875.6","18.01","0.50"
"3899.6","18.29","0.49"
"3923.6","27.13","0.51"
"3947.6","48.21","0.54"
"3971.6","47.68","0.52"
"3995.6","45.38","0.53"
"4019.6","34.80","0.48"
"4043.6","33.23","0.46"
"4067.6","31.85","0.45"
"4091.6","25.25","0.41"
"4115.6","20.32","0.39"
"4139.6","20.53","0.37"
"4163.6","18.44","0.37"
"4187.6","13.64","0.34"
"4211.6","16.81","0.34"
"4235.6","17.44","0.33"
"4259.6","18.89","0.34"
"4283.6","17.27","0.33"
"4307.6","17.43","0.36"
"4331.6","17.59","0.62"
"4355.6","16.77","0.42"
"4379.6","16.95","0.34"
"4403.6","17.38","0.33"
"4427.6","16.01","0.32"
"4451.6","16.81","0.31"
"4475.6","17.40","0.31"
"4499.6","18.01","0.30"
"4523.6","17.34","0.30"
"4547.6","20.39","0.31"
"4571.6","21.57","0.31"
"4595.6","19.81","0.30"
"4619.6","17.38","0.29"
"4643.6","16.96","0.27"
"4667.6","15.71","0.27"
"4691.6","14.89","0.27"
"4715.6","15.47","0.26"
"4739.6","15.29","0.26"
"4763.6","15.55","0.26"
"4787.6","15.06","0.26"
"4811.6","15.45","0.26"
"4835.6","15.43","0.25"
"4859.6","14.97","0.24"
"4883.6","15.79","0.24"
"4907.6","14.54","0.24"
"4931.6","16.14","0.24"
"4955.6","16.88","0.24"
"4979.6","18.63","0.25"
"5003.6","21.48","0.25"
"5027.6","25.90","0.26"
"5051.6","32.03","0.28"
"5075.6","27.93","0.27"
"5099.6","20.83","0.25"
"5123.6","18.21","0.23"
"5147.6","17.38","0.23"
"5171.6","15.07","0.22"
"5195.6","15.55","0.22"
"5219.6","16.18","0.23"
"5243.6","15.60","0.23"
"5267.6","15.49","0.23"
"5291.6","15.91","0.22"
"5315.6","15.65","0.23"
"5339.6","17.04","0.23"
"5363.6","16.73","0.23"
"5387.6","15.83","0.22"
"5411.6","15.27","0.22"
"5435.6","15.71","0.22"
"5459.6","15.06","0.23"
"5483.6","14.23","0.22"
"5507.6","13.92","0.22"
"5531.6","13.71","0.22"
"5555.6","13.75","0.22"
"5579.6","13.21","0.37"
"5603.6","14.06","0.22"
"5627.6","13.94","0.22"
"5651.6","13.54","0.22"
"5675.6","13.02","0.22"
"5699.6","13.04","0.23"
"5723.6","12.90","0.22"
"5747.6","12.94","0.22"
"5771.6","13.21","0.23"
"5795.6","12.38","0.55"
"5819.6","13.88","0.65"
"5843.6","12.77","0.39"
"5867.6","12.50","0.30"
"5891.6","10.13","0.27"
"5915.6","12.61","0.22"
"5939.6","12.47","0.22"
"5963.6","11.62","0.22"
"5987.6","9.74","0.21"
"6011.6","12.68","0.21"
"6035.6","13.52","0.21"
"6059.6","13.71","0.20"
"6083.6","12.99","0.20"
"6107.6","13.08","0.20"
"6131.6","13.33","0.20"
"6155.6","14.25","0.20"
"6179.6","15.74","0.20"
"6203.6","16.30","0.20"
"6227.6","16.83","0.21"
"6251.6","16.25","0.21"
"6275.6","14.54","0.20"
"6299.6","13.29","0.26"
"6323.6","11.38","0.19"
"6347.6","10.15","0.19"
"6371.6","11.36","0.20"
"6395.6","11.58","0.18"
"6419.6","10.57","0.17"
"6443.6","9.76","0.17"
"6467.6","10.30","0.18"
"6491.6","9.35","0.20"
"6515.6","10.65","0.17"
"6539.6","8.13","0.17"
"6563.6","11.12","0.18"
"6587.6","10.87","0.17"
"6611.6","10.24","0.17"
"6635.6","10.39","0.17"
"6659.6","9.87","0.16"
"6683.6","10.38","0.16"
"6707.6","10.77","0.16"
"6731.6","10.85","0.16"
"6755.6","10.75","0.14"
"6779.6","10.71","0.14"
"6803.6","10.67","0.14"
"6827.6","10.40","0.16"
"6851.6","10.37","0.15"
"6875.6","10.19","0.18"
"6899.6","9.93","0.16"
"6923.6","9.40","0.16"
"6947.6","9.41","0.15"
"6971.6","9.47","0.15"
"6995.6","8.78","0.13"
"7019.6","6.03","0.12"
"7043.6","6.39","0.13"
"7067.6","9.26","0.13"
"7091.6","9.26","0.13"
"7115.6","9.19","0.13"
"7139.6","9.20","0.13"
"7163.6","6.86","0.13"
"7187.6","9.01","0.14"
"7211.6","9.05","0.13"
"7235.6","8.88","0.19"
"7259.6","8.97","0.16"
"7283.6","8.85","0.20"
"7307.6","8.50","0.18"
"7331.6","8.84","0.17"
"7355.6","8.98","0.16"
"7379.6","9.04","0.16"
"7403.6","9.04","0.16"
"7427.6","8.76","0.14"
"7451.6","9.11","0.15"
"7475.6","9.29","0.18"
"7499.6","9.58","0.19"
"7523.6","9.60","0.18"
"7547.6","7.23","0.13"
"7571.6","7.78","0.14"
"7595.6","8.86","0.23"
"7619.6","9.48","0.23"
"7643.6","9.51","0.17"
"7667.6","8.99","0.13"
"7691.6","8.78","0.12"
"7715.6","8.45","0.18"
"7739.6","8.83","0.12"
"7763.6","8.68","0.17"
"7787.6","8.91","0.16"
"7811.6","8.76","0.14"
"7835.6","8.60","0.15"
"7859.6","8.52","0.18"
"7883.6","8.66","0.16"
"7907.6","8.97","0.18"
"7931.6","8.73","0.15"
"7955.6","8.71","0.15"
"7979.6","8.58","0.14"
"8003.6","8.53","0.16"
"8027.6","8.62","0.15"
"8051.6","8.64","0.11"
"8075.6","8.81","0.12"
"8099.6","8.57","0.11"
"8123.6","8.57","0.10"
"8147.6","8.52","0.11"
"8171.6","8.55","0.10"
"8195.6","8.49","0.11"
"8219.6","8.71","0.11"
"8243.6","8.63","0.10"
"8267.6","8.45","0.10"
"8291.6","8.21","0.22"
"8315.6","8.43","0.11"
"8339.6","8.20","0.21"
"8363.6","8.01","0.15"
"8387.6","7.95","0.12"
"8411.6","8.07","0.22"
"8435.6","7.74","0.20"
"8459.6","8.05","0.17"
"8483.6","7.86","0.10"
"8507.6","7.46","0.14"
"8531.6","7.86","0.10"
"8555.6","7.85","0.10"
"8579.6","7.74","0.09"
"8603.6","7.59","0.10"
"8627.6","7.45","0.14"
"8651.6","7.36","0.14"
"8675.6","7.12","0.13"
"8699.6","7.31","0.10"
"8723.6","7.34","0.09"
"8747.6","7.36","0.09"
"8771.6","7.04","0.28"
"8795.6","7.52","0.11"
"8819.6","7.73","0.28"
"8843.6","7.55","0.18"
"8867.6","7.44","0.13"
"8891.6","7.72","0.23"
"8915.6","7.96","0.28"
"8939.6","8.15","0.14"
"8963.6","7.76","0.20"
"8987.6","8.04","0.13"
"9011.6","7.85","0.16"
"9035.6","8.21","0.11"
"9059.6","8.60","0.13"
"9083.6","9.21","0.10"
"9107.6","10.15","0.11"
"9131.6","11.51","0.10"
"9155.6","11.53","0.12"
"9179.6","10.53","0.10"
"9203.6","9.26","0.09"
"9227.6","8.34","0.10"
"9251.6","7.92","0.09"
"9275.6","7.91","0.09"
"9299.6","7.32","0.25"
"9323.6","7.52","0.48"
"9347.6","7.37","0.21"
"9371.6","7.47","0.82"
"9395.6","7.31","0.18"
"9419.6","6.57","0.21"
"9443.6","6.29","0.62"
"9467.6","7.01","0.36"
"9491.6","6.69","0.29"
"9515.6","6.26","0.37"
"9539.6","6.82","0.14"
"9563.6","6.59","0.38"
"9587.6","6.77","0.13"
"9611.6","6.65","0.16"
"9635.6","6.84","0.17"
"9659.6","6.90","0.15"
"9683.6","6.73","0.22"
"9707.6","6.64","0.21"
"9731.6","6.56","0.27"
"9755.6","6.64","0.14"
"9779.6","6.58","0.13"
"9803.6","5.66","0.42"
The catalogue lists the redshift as 2.27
